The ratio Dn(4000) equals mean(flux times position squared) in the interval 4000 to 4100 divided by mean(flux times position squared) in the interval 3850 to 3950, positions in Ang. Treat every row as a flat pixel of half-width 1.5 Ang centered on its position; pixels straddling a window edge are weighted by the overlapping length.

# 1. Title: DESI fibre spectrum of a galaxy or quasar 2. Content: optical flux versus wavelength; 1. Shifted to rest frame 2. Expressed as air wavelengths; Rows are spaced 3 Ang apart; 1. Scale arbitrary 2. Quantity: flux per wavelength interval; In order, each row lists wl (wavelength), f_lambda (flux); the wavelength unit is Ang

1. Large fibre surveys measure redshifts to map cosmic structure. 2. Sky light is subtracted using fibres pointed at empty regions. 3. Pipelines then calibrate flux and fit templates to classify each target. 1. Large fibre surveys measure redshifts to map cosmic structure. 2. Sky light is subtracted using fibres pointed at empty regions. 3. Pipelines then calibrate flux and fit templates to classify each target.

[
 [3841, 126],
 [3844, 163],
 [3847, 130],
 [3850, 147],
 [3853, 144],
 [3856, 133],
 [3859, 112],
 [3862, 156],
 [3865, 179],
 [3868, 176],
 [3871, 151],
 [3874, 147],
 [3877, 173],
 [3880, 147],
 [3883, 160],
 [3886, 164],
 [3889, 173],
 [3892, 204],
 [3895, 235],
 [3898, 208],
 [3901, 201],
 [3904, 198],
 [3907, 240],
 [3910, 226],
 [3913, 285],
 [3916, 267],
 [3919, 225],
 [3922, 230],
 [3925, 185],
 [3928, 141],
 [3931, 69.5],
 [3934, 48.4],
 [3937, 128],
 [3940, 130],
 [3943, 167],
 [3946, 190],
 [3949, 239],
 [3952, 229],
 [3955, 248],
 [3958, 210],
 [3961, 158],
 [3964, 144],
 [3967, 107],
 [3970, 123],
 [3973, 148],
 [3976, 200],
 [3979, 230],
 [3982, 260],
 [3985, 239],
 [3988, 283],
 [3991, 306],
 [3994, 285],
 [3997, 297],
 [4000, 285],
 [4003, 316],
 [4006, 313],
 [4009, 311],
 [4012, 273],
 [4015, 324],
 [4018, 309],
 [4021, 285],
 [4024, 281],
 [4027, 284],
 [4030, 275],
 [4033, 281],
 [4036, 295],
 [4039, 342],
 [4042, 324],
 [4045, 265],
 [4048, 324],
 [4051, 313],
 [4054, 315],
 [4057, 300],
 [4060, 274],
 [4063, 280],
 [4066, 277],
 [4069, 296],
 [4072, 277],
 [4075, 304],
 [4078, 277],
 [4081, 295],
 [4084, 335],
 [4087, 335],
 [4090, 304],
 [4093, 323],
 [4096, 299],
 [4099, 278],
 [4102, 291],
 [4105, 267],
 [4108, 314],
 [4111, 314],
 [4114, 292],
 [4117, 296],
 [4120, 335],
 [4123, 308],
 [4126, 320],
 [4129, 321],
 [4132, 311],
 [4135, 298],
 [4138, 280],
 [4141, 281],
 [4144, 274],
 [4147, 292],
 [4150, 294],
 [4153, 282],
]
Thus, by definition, 1.8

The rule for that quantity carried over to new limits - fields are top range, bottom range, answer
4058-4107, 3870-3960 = 1.71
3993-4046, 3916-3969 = 1.82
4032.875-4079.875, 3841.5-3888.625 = 2.15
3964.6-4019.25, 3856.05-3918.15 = 1.42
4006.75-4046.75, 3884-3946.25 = 1.69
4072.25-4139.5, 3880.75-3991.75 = 1.71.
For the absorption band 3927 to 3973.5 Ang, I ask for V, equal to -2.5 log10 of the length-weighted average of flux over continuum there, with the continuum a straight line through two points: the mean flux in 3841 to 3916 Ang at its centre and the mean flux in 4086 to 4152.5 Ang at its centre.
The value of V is 0.353 mag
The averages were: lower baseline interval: 178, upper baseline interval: 301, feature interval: 155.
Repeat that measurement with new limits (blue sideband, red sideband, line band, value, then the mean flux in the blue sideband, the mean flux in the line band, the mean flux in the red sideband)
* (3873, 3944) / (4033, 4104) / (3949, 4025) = -0.02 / 182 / 246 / 300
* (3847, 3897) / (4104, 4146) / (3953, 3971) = 0.25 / 162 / 168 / 301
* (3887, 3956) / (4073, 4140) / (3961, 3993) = 0.13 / 194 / 203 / 304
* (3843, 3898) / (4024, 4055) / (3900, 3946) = 0.11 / 162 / 183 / 301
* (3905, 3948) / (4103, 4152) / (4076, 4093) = -0.13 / 182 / 310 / 300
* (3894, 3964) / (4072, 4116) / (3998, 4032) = -0.19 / 192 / 296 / 301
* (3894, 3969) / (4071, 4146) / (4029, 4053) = -0.18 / 188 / 303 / 301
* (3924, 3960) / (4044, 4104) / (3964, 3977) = 0.34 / 165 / 142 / 298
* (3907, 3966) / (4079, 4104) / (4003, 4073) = -0.13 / 186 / 297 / 306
